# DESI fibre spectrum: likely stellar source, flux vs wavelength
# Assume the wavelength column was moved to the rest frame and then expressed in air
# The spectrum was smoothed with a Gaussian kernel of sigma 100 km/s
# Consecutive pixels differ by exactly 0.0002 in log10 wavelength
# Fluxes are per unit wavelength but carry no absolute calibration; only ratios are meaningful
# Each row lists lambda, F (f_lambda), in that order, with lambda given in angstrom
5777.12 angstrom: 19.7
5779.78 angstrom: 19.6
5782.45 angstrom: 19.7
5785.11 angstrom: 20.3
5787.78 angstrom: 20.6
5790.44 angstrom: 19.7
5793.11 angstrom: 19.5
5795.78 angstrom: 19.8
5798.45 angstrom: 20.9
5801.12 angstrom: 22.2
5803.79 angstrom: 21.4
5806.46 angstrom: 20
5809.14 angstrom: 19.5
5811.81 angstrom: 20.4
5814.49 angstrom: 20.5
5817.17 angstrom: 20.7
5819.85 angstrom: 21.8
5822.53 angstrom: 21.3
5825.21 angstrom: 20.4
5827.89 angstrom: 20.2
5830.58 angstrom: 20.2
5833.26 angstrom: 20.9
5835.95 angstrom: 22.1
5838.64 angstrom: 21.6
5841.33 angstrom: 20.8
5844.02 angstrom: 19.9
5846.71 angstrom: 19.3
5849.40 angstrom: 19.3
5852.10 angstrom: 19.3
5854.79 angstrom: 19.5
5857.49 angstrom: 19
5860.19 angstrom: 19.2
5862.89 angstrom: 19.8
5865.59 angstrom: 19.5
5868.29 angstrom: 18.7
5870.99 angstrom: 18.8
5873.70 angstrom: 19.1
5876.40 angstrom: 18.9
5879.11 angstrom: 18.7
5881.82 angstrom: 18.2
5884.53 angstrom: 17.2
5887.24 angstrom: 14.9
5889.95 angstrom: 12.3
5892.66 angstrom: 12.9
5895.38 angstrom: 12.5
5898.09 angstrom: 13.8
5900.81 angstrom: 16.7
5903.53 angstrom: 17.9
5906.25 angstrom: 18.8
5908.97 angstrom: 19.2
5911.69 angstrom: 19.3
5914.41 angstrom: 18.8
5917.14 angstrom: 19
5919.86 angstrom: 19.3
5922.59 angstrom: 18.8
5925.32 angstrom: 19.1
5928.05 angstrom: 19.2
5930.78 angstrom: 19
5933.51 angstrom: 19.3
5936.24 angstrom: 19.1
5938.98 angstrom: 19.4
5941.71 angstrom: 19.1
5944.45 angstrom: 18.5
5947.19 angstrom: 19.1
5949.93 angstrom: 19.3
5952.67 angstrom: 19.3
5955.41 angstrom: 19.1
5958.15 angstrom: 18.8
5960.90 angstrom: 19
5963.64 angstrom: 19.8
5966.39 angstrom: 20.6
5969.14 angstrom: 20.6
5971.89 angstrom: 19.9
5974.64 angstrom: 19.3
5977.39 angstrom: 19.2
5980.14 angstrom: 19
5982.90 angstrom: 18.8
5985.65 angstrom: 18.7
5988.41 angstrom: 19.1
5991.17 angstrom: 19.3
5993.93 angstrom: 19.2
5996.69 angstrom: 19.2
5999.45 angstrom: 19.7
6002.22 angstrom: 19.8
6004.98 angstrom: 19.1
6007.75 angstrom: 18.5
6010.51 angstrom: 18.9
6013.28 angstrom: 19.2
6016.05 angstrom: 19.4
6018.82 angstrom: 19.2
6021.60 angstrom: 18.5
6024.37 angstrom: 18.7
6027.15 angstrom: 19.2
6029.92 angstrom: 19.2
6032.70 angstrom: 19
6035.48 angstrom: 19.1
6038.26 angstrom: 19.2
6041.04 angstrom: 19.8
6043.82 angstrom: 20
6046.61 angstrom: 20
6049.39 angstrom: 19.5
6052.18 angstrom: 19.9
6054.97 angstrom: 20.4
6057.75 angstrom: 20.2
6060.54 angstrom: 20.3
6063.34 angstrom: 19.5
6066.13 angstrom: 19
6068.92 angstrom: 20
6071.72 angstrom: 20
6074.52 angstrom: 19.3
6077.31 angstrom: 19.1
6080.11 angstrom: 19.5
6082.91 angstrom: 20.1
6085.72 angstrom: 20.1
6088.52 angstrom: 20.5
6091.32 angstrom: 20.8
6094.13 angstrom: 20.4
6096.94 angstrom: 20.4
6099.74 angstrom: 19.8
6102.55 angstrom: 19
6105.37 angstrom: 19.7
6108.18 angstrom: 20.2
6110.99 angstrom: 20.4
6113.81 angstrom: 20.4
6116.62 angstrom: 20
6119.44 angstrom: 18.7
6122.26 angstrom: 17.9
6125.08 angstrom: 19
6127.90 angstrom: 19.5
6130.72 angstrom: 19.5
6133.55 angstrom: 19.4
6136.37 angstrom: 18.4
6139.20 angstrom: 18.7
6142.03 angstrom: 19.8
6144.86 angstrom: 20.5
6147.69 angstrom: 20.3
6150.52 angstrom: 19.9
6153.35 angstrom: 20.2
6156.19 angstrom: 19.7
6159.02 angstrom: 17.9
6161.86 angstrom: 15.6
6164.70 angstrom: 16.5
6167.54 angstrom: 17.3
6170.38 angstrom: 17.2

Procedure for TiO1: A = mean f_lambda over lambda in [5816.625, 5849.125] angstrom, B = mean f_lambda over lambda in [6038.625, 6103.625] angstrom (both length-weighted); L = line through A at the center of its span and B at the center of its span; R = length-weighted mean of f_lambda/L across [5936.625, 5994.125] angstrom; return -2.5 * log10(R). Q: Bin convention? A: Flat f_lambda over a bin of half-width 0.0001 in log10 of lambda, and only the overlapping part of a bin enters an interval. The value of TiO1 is 0.05 mag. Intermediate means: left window 20.7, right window 19.9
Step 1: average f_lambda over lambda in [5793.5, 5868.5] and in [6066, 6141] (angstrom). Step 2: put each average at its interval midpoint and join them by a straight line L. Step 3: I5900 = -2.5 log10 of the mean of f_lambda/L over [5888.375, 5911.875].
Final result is 0.27 mag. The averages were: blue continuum 20.3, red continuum 19.6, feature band 15.8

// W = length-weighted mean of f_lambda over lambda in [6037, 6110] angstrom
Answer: 19.9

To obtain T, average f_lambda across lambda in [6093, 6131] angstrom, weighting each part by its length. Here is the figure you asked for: 19.6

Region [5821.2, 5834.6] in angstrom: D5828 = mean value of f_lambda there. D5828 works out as 20.6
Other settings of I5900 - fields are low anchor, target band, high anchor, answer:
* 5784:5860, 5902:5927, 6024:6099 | 0.07 mag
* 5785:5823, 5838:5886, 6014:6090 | 0.06 mag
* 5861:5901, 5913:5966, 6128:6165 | -0.11 mag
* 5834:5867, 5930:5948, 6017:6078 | 0.04 mag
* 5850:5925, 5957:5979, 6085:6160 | -0.07 mag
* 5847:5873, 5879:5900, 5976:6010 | 0.28 mag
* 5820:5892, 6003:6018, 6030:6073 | 0.03 mag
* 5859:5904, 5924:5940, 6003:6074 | -0.08 mag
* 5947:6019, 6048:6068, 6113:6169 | -0.04 mag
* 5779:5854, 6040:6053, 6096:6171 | -0.02 mag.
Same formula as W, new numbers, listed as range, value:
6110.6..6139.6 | 19.2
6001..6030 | 19.1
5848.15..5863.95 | 19.3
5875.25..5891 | 16.8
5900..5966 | 19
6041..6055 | 19.9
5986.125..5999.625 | 19.2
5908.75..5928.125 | 19.1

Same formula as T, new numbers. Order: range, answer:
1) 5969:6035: 19.2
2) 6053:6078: 19.8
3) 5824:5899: 18.5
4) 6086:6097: 20.5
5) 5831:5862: 20.1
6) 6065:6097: 19.9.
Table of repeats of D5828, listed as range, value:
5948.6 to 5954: 19.3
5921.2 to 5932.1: 19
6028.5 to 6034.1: 19.1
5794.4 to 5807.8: 20.9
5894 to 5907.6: 15.9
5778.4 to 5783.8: 19.6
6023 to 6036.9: 19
